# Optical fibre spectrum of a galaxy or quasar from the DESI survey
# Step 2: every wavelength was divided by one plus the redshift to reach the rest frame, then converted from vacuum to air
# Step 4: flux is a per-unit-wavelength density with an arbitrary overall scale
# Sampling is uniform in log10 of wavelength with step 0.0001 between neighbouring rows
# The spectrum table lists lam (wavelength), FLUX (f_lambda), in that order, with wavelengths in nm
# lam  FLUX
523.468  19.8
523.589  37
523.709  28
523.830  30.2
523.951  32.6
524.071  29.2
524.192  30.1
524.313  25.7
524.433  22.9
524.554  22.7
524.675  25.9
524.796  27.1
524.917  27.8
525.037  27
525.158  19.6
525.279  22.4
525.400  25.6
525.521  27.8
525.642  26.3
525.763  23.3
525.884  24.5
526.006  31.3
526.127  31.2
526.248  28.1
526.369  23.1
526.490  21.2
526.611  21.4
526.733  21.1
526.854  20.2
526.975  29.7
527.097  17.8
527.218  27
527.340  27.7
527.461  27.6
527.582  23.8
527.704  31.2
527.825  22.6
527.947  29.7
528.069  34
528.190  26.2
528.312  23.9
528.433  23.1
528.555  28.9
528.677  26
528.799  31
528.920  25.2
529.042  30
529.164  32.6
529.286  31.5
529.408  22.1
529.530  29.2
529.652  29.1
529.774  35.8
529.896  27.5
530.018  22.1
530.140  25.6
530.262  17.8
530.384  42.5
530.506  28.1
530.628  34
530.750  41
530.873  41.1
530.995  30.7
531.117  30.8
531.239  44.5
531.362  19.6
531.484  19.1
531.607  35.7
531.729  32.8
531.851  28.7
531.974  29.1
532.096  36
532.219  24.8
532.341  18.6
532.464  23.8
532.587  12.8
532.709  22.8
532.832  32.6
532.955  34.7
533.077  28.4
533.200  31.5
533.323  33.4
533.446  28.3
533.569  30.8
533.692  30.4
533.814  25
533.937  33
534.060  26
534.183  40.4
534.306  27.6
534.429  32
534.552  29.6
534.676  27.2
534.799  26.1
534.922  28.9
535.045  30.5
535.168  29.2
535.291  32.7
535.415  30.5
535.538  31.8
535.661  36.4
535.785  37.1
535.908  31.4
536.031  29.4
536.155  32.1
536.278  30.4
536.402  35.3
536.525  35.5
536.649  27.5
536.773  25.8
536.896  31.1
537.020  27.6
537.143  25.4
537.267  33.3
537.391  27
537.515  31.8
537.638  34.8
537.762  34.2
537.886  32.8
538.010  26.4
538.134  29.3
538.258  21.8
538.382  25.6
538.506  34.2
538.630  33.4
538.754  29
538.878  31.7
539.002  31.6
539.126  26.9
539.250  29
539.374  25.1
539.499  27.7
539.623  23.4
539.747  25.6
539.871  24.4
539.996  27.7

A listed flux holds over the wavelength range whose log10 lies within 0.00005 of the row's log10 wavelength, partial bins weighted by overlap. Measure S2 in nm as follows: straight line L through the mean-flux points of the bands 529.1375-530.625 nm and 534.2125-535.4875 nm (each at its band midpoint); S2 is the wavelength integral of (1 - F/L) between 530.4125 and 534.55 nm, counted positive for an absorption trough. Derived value -0.11 nm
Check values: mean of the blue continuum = 28.8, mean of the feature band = 30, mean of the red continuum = 29.7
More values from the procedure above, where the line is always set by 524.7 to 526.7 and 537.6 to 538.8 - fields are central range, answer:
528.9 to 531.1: -0.28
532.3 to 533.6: 0.05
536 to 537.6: -0.04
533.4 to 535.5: -0.09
